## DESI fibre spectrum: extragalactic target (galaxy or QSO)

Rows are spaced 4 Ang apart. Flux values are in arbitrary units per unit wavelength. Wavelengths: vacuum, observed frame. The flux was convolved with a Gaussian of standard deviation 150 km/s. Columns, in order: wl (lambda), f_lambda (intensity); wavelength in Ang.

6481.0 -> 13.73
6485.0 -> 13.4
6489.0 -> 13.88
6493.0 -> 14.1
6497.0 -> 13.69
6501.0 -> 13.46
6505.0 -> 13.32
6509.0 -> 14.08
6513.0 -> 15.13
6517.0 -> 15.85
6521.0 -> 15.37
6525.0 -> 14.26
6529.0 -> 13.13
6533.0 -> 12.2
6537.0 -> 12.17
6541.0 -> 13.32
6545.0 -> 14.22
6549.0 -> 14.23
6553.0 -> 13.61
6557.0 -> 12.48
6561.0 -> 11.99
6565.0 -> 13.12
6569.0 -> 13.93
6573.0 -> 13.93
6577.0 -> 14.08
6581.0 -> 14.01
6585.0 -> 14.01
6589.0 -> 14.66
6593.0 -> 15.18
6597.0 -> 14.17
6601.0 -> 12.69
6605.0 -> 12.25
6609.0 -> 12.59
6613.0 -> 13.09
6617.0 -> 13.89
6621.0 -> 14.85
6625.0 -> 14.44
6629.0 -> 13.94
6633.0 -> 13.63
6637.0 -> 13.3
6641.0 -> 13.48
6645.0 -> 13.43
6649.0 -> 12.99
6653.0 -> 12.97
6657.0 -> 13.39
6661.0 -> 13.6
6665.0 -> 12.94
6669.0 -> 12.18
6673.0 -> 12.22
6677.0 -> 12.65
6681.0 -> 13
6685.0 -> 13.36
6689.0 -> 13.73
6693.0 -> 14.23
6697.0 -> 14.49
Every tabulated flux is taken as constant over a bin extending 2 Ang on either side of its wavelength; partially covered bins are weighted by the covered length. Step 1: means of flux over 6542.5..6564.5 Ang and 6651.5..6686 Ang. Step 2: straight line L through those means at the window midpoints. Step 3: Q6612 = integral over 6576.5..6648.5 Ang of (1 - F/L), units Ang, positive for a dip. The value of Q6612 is -3.5 Ang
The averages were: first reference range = 13.3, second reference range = 12.9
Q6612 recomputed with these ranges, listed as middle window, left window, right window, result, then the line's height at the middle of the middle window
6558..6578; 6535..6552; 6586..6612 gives 0.30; 13.5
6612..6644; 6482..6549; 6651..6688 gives -1.57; 13.2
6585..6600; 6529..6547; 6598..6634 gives -1.24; 13.3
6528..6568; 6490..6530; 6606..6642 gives 2.82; 14.1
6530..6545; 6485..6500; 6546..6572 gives 0.70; 13.5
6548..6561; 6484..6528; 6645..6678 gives 0.62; 13.8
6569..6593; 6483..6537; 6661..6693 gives -1.20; 13.5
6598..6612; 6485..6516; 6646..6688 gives 0.70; 13.3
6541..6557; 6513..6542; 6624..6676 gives 0.02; 13.8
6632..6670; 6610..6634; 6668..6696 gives 0.96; 13.5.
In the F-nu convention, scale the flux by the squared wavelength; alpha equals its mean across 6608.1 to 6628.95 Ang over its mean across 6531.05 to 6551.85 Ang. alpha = 1.07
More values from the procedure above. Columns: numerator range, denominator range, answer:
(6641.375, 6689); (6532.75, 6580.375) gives 1.01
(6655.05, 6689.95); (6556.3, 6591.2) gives 0.98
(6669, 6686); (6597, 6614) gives 1.01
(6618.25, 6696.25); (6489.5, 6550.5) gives 1.01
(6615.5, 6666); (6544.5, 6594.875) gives 1.01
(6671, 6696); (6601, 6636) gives 1.00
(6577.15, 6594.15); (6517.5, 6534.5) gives 1.05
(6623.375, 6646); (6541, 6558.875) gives 1.03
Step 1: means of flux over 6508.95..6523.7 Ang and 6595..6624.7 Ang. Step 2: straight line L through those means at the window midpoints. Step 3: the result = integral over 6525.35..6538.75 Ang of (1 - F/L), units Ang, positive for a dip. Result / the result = 1.97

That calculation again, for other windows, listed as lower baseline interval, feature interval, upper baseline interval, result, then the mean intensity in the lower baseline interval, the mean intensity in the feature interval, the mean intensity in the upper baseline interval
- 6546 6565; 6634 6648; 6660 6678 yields -0.7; 13.1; 13.4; 12.7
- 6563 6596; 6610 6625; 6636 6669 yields -0.3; 14.1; 13.9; 13.2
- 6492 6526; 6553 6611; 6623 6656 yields 1.6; 14.4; 13.5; 13.5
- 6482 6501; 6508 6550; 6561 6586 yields -0.8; 13.7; 14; 13.7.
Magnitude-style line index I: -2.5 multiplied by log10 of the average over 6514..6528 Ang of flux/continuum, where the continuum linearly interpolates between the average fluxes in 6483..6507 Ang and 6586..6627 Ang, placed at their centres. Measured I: -0.10 mag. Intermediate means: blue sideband 13.6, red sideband 13.8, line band 15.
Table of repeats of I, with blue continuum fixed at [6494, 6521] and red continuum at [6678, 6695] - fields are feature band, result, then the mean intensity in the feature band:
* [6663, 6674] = 0.09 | 12.5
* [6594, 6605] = 0.04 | 13.4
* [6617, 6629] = -0.05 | 14.4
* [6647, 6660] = 0.04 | 13.2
